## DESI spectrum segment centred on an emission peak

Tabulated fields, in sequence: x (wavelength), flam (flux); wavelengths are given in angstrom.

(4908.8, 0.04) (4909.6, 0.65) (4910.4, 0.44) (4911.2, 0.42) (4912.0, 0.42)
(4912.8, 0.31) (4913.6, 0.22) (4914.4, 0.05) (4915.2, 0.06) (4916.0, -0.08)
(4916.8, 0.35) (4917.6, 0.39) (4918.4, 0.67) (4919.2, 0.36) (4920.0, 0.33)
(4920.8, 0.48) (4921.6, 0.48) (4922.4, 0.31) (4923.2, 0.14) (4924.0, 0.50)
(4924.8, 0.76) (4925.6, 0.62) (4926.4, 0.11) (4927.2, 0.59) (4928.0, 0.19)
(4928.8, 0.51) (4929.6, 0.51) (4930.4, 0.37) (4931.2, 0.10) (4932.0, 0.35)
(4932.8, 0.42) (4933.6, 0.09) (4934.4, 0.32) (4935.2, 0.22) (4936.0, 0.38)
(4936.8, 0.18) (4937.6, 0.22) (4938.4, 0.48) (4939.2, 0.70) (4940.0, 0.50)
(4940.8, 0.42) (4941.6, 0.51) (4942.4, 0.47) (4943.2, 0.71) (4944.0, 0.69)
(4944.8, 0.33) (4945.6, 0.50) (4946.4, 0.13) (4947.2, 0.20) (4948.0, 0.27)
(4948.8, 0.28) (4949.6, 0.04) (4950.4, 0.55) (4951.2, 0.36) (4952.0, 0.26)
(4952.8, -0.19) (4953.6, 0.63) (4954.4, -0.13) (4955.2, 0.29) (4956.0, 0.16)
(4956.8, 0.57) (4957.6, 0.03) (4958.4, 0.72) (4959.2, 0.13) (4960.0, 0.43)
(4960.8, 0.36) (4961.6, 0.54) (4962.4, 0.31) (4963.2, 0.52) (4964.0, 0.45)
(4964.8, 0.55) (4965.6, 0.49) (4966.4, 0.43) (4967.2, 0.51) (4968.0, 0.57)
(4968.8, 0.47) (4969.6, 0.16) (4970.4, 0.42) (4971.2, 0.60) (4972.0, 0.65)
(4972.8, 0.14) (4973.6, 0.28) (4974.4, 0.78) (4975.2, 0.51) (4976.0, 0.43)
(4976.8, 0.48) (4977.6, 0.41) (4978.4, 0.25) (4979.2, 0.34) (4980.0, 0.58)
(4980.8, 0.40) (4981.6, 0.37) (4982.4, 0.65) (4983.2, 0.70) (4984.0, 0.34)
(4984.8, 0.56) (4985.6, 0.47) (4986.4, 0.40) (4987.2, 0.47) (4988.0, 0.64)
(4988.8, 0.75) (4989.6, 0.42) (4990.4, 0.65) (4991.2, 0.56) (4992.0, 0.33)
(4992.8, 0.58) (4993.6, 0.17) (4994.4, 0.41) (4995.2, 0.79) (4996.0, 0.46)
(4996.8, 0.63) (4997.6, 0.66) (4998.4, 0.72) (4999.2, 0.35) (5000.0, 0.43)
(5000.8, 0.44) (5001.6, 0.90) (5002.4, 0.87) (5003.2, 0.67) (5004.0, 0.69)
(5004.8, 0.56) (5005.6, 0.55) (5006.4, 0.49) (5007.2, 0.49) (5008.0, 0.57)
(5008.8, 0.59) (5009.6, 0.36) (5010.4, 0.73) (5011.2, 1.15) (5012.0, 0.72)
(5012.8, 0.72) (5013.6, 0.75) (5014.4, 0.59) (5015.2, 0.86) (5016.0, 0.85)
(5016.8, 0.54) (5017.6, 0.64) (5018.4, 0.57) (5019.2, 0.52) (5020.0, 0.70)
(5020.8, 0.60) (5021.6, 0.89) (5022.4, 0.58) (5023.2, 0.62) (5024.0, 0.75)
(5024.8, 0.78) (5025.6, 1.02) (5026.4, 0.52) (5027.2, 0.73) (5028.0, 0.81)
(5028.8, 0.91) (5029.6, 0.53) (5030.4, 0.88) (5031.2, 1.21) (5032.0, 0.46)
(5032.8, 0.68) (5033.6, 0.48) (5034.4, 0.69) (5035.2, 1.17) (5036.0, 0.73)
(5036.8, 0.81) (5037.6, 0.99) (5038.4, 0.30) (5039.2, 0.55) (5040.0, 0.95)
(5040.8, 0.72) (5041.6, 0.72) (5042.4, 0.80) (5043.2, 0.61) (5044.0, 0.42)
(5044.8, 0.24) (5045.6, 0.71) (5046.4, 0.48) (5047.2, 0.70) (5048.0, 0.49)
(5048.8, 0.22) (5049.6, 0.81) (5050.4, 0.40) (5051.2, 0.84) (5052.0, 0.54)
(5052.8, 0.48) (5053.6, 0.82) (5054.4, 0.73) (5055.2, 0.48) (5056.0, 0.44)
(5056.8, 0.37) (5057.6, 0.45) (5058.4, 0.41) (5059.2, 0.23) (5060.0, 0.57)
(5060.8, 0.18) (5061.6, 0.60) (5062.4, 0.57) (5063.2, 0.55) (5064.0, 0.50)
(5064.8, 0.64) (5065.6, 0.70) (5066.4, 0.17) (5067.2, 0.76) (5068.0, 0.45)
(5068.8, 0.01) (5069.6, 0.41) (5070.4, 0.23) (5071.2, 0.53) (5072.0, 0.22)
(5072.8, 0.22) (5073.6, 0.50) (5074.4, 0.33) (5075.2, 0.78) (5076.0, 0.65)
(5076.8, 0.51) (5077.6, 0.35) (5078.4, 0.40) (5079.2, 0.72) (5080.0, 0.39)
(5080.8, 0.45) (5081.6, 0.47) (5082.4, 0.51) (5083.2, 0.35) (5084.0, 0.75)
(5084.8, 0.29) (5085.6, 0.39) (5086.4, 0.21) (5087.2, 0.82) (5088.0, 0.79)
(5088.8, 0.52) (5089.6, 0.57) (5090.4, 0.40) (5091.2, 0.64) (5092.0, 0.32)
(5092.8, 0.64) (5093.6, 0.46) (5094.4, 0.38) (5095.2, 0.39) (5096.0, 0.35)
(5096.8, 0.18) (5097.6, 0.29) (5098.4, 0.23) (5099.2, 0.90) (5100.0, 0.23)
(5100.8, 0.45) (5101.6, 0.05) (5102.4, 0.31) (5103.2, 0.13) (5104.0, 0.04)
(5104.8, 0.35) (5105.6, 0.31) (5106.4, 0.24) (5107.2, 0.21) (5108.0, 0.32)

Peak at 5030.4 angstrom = C IV 1549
